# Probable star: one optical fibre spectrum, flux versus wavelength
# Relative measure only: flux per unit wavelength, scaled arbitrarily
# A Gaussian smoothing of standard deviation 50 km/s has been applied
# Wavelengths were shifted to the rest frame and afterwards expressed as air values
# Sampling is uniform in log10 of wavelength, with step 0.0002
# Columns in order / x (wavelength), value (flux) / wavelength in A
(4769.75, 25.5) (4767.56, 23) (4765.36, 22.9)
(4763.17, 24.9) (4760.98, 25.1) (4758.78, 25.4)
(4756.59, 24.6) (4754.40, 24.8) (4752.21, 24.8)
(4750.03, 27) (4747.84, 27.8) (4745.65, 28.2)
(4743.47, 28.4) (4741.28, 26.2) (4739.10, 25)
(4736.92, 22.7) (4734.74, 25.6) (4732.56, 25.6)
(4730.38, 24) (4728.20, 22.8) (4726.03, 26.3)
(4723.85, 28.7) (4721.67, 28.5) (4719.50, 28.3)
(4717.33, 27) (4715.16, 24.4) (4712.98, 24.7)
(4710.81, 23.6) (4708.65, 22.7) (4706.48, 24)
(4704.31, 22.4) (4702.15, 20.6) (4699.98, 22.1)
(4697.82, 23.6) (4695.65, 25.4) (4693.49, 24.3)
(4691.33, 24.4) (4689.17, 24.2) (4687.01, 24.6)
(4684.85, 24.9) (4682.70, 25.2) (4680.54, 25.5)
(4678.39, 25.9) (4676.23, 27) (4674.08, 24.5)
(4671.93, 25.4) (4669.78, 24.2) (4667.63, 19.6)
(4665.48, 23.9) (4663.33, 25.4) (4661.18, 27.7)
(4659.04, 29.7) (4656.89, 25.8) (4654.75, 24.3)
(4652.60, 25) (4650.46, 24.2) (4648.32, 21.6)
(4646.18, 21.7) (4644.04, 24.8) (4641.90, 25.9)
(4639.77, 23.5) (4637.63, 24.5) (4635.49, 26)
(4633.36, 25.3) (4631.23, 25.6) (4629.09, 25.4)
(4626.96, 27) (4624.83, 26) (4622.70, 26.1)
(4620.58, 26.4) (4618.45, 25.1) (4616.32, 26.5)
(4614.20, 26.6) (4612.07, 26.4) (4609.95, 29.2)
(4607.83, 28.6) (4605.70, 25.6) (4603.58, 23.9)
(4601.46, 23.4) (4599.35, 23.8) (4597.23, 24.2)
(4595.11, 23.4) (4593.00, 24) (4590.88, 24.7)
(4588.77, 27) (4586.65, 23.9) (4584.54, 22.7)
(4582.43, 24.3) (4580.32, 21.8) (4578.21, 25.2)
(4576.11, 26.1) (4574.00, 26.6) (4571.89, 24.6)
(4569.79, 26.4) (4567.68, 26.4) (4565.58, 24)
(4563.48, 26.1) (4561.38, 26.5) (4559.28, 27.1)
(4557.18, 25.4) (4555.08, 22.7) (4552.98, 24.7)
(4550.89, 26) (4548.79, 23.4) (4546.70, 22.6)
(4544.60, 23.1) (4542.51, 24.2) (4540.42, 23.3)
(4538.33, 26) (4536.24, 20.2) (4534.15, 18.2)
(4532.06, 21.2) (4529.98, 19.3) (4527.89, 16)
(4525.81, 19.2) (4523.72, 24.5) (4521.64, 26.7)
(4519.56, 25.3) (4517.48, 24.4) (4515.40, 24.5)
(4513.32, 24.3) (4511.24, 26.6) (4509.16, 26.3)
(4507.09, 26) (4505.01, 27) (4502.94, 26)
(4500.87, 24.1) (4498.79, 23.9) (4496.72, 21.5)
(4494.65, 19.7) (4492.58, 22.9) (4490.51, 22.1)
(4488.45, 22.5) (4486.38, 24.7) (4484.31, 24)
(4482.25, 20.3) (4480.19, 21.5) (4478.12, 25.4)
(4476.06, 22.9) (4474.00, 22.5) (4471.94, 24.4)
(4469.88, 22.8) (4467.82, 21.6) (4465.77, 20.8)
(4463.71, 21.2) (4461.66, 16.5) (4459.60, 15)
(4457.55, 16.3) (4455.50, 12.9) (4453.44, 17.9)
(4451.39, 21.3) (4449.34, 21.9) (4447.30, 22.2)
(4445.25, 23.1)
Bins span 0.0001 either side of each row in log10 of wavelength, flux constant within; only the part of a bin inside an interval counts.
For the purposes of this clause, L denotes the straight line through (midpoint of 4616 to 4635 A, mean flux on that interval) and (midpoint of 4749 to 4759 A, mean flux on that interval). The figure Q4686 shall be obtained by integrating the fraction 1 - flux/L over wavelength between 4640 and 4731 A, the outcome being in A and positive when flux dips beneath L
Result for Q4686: 3.23 A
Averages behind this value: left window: 25.9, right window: 25.3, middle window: 24.7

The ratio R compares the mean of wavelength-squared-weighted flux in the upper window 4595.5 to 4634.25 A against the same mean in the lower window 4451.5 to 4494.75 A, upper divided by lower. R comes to 1.31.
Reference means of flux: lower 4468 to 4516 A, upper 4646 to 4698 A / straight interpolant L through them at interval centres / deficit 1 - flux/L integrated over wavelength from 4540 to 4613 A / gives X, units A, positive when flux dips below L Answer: -2.1 A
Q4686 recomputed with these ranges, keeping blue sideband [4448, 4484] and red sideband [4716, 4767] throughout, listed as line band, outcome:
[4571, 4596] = -2.0 A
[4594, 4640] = -4.4 A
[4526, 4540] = 1.0 A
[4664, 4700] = 0.3 A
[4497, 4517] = -3.8 A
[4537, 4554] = -1.6 A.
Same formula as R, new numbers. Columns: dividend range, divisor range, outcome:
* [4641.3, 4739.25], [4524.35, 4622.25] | 1.07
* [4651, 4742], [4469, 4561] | 1.15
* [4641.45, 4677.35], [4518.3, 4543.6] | 1.19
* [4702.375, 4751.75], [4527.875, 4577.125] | 1.15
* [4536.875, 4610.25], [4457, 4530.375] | 1.13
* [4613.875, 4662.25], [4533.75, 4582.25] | 1.08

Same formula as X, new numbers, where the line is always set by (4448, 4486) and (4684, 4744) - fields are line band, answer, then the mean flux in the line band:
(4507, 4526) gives -3.1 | 25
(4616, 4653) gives -2.5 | 25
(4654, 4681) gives -1.5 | 25.3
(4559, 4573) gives -2.2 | 25.8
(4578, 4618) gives -3.8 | 25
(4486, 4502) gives -1.2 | 22.6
